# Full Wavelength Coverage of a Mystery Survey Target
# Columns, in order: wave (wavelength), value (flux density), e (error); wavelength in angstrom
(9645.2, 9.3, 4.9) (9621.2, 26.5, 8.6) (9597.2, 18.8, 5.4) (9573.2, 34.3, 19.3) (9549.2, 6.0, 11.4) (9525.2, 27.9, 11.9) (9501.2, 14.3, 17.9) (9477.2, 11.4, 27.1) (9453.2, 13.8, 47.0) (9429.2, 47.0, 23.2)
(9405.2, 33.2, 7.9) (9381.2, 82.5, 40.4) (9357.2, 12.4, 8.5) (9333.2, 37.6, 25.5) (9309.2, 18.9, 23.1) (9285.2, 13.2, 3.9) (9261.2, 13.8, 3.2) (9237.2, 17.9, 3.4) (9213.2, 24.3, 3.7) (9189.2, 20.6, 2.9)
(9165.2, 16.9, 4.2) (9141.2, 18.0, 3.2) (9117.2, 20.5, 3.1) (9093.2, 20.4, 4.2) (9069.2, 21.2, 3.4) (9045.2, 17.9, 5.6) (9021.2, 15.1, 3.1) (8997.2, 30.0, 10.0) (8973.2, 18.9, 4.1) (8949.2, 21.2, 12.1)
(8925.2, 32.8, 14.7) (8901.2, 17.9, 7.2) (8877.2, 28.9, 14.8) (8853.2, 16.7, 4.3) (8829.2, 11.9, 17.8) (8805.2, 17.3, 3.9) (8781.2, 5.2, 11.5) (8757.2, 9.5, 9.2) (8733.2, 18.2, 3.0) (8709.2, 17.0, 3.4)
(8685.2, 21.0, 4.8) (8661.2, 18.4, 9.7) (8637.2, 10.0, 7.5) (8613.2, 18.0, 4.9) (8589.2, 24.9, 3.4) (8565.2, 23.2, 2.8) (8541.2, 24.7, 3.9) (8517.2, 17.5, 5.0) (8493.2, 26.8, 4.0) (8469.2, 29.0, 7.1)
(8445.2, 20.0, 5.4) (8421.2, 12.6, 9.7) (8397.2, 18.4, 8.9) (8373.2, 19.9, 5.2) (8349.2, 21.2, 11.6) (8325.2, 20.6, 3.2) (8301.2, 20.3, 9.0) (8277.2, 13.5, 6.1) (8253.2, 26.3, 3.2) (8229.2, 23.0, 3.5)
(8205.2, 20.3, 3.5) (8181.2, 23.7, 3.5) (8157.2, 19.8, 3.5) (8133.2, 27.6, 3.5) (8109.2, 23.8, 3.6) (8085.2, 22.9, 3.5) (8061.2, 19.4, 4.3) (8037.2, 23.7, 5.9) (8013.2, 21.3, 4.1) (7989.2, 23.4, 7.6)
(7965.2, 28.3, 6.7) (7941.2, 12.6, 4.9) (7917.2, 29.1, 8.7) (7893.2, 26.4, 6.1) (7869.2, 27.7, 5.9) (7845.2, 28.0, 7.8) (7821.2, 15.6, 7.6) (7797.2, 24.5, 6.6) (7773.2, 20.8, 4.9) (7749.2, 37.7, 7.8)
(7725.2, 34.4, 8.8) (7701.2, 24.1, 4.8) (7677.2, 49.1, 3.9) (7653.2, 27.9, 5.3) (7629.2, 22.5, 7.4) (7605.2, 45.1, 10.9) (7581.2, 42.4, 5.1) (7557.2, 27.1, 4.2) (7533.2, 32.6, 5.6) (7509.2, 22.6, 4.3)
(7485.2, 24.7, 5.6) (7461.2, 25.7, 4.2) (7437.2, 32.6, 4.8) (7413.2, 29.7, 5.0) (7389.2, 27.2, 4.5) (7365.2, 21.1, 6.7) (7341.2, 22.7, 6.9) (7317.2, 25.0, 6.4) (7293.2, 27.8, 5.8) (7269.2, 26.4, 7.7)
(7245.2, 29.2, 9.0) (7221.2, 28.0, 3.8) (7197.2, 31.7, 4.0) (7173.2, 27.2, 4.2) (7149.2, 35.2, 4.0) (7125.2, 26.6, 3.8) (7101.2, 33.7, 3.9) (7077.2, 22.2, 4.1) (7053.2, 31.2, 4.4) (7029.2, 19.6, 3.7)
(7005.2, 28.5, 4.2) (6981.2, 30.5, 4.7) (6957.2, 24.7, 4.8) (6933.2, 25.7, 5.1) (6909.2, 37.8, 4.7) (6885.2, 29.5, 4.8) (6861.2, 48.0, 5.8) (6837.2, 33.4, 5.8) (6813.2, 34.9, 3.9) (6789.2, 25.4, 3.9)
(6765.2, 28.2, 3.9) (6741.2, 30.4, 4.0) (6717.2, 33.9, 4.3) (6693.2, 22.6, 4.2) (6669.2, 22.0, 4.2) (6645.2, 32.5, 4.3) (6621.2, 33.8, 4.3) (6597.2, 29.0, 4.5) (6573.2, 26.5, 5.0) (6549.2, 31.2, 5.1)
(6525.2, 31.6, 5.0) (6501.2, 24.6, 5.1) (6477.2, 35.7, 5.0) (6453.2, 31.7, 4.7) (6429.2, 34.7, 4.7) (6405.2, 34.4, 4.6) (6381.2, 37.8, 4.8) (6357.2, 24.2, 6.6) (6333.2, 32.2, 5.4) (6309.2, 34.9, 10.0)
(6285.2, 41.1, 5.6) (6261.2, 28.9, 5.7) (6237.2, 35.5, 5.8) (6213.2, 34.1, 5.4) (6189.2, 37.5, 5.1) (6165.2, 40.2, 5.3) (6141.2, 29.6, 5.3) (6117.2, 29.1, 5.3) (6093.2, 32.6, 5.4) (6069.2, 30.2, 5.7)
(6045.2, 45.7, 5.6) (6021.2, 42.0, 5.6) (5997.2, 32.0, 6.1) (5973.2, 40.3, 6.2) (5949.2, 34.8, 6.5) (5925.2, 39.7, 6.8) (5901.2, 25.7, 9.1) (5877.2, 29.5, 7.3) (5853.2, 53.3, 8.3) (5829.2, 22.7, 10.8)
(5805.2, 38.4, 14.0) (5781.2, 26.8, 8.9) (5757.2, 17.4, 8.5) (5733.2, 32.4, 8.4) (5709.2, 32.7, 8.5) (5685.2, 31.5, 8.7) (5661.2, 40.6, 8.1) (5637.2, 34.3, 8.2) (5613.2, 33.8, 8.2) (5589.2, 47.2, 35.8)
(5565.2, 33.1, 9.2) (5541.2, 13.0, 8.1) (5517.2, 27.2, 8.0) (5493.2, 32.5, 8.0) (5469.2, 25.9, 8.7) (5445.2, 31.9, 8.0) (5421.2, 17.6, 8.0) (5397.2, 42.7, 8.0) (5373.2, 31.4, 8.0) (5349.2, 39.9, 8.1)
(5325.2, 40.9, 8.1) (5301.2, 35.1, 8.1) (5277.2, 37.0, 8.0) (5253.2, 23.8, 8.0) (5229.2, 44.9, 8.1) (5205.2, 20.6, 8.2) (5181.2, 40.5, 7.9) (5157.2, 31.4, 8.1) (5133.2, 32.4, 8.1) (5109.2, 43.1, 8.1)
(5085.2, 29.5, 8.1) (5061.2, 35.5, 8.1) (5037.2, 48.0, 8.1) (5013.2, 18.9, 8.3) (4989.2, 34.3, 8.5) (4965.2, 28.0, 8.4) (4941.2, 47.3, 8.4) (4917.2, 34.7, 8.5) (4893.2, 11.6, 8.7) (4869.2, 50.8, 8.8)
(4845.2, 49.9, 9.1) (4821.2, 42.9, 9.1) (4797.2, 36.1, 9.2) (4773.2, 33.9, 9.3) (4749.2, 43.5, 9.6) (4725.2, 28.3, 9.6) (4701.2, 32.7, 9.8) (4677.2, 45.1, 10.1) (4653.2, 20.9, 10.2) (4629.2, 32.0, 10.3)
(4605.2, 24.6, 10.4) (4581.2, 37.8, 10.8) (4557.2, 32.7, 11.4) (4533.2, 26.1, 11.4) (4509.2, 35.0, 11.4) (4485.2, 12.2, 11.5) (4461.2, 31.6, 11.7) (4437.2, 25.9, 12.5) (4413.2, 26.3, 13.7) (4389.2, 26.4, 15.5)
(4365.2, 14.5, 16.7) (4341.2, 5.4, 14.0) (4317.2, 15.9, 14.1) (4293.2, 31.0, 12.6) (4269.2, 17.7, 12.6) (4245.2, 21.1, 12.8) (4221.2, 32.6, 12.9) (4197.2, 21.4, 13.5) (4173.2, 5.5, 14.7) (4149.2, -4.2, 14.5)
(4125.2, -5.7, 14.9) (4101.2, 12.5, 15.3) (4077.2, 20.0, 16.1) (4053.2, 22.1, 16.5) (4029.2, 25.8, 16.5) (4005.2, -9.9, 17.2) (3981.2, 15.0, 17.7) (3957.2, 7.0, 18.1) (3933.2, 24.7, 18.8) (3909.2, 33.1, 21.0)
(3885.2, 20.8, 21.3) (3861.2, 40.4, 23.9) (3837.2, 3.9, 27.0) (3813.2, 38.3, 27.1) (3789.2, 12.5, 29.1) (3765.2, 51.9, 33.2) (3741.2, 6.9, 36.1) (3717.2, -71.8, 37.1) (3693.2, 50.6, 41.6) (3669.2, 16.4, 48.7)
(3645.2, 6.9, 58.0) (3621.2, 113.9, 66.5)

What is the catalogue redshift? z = 0.532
